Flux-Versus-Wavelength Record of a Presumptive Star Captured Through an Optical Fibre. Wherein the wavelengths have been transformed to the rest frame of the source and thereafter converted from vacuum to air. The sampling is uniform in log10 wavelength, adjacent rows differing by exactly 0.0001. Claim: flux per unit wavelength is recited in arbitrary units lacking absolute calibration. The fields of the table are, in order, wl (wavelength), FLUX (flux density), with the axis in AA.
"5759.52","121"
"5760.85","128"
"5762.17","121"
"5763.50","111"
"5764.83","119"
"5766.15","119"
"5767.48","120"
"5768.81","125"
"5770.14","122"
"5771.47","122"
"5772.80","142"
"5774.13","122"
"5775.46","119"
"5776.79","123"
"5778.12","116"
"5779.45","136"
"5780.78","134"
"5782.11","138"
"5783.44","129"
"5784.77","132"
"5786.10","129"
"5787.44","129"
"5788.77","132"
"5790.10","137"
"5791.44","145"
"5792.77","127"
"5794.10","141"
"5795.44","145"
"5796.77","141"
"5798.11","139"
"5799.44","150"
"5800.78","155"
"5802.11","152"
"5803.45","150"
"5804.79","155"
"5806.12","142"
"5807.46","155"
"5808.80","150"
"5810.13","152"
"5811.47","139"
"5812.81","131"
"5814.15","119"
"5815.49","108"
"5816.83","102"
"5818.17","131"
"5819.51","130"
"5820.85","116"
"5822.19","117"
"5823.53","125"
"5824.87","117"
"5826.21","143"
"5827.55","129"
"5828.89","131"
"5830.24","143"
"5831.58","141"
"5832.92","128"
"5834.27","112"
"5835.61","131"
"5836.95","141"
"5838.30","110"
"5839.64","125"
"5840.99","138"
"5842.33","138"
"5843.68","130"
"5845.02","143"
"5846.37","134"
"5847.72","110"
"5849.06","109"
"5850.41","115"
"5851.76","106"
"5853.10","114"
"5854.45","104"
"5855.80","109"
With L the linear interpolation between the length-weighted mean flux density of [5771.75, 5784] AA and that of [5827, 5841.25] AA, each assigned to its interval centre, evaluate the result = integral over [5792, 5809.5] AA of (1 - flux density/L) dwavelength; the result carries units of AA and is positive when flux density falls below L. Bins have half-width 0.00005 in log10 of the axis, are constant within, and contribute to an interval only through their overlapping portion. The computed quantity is -2.3 AA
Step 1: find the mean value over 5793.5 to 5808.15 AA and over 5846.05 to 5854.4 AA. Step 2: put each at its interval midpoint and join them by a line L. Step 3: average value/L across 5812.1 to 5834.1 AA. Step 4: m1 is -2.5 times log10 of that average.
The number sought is 0.05 mag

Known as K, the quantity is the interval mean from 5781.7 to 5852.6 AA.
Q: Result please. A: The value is 132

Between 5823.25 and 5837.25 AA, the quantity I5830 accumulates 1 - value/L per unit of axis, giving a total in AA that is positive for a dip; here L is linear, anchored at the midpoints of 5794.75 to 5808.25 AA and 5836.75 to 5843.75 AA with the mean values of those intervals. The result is 0.4 AA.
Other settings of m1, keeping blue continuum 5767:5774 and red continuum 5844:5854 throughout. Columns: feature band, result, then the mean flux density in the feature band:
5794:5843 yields -0.107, 134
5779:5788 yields -0.064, 132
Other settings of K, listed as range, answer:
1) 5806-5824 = 129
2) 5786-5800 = 138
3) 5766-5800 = 131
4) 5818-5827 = 125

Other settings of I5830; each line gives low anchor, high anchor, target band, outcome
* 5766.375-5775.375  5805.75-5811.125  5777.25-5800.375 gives 0.2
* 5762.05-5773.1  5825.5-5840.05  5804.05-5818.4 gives -0.9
